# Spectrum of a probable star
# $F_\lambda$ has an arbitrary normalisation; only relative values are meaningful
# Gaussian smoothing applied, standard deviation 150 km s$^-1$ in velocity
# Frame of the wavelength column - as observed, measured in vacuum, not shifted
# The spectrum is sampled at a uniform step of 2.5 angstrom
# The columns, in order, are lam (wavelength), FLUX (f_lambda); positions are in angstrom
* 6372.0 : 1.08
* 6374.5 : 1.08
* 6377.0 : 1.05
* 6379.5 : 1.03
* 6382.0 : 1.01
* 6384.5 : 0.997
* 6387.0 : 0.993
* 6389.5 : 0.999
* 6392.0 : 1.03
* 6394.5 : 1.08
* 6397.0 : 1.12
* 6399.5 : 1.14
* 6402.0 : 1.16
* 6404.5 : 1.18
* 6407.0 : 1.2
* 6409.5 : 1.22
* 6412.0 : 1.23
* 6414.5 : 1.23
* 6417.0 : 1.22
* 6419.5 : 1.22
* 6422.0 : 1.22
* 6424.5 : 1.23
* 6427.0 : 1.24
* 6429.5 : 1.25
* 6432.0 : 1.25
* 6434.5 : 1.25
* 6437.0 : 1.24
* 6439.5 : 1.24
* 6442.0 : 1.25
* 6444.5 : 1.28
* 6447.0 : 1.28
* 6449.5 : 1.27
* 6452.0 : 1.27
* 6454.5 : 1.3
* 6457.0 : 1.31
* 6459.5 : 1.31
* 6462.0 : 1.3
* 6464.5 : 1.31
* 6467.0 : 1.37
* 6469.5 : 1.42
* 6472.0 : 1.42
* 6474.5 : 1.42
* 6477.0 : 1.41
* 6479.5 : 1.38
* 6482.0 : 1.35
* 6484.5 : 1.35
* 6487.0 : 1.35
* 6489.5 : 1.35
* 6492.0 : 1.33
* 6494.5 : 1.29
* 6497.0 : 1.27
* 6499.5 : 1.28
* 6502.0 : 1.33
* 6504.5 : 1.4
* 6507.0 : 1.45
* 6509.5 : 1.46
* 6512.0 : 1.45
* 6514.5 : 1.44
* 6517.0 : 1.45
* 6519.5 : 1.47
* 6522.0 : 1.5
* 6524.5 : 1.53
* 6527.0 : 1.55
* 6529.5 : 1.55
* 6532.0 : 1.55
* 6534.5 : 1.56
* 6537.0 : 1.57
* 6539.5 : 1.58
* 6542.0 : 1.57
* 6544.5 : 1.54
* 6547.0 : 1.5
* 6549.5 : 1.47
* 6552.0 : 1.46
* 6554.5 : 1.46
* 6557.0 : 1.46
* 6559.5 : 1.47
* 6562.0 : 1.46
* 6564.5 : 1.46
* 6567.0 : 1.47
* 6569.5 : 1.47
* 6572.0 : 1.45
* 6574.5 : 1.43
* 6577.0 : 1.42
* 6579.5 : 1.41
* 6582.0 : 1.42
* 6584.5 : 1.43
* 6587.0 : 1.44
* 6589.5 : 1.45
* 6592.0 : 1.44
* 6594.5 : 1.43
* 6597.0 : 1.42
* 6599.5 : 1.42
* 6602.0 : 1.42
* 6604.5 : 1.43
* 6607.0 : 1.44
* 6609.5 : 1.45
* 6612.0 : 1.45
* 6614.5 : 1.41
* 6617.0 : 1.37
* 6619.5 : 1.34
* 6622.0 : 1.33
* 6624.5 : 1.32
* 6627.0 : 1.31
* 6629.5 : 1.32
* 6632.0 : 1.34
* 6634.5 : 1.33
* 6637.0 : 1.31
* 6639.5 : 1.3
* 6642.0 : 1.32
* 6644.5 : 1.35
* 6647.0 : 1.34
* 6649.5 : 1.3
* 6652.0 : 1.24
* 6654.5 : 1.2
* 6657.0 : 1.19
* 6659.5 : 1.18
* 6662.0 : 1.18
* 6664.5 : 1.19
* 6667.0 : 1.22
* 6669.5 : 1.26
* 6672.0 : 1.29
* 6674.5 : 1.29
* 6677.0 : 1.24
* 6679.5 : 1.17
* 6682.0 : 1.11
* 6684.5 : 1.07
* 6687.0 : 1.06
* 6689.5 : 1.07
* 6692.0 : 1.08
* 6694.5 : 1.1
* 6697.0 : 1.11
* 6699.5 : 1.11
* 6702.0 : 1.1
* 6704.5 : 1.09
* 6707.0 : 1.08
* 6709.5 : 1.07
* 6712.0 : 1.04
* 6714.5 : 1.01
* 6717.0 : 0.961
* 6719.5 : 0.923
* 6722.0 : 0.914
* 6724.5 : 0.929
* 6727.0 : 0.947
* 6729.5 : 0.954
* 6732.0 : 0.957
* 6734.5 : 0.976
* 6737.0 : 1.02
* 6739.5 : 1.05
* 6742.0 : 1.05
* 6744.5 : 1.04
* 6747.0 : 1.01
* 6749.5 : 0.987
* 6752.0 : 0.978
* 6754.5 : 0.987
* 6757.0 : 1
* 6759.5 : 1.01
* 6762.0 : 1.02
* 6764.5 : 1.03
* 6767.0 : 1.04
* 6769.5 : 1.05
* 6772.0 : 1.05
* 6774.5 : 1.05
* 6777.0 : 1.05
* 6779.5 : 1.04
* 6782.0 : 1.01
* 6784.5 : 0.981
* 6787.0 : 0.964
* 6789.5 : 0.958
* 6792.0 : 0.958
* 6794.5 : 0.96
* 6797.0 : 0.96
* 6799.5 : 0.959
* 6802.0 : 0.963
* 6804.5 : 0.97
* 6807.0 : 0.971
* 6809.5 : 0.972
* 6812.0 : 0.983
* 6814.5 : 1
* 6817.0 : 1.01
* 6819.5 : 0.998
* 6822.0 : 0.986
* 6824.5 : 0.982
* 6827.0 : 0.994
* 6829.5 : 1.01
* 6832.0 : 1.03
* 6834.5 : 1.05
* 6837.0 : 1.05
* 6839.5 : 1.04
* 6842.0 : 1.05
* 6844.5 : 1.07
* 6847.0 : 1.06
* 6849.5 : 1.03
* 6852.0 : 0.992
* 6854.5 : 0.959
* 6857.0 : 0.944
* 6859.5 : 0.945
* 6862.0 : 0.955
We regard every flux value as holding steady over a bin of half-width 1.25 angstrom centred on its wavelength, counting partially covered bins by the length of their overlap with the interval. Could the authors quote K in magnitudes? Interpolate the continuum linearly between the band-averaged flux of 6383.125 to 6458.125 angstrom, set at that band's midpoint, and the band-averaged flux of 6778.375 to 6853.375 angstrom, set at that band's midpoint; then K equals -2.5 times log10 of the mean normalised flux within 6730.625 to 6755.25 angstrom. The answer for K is 0.03 mag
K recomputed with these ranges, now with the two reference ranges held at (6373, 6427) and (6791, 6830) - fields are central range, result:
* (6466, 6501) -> -0.229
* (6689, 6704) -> -0.077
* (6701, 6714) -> -0.057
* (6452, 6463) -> -0.175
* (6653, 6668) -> -0.156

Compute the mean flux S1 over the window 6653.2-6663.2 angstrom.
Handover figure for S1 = 1.19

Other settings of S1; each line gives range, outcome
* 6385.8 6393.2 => 1.01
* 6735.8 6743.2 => 1.04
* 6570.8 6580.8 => 1.43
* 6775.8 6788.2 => 1.01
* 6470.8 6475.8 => 1.42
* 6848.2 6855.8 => 0.994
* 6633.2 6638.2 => 1.32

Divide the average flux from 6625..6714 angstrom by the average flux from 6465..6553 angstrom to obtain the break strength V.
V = 0.83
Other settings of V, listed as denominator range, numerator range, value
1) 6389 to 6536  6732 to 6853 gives 0.77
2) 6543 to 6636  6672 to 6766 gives 0.73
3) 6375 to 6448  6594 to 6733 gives 1.04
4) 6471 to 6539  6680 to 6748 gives 0.72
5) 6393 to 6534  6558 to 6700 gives 1.00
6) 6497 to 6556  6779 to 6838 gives 0.67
